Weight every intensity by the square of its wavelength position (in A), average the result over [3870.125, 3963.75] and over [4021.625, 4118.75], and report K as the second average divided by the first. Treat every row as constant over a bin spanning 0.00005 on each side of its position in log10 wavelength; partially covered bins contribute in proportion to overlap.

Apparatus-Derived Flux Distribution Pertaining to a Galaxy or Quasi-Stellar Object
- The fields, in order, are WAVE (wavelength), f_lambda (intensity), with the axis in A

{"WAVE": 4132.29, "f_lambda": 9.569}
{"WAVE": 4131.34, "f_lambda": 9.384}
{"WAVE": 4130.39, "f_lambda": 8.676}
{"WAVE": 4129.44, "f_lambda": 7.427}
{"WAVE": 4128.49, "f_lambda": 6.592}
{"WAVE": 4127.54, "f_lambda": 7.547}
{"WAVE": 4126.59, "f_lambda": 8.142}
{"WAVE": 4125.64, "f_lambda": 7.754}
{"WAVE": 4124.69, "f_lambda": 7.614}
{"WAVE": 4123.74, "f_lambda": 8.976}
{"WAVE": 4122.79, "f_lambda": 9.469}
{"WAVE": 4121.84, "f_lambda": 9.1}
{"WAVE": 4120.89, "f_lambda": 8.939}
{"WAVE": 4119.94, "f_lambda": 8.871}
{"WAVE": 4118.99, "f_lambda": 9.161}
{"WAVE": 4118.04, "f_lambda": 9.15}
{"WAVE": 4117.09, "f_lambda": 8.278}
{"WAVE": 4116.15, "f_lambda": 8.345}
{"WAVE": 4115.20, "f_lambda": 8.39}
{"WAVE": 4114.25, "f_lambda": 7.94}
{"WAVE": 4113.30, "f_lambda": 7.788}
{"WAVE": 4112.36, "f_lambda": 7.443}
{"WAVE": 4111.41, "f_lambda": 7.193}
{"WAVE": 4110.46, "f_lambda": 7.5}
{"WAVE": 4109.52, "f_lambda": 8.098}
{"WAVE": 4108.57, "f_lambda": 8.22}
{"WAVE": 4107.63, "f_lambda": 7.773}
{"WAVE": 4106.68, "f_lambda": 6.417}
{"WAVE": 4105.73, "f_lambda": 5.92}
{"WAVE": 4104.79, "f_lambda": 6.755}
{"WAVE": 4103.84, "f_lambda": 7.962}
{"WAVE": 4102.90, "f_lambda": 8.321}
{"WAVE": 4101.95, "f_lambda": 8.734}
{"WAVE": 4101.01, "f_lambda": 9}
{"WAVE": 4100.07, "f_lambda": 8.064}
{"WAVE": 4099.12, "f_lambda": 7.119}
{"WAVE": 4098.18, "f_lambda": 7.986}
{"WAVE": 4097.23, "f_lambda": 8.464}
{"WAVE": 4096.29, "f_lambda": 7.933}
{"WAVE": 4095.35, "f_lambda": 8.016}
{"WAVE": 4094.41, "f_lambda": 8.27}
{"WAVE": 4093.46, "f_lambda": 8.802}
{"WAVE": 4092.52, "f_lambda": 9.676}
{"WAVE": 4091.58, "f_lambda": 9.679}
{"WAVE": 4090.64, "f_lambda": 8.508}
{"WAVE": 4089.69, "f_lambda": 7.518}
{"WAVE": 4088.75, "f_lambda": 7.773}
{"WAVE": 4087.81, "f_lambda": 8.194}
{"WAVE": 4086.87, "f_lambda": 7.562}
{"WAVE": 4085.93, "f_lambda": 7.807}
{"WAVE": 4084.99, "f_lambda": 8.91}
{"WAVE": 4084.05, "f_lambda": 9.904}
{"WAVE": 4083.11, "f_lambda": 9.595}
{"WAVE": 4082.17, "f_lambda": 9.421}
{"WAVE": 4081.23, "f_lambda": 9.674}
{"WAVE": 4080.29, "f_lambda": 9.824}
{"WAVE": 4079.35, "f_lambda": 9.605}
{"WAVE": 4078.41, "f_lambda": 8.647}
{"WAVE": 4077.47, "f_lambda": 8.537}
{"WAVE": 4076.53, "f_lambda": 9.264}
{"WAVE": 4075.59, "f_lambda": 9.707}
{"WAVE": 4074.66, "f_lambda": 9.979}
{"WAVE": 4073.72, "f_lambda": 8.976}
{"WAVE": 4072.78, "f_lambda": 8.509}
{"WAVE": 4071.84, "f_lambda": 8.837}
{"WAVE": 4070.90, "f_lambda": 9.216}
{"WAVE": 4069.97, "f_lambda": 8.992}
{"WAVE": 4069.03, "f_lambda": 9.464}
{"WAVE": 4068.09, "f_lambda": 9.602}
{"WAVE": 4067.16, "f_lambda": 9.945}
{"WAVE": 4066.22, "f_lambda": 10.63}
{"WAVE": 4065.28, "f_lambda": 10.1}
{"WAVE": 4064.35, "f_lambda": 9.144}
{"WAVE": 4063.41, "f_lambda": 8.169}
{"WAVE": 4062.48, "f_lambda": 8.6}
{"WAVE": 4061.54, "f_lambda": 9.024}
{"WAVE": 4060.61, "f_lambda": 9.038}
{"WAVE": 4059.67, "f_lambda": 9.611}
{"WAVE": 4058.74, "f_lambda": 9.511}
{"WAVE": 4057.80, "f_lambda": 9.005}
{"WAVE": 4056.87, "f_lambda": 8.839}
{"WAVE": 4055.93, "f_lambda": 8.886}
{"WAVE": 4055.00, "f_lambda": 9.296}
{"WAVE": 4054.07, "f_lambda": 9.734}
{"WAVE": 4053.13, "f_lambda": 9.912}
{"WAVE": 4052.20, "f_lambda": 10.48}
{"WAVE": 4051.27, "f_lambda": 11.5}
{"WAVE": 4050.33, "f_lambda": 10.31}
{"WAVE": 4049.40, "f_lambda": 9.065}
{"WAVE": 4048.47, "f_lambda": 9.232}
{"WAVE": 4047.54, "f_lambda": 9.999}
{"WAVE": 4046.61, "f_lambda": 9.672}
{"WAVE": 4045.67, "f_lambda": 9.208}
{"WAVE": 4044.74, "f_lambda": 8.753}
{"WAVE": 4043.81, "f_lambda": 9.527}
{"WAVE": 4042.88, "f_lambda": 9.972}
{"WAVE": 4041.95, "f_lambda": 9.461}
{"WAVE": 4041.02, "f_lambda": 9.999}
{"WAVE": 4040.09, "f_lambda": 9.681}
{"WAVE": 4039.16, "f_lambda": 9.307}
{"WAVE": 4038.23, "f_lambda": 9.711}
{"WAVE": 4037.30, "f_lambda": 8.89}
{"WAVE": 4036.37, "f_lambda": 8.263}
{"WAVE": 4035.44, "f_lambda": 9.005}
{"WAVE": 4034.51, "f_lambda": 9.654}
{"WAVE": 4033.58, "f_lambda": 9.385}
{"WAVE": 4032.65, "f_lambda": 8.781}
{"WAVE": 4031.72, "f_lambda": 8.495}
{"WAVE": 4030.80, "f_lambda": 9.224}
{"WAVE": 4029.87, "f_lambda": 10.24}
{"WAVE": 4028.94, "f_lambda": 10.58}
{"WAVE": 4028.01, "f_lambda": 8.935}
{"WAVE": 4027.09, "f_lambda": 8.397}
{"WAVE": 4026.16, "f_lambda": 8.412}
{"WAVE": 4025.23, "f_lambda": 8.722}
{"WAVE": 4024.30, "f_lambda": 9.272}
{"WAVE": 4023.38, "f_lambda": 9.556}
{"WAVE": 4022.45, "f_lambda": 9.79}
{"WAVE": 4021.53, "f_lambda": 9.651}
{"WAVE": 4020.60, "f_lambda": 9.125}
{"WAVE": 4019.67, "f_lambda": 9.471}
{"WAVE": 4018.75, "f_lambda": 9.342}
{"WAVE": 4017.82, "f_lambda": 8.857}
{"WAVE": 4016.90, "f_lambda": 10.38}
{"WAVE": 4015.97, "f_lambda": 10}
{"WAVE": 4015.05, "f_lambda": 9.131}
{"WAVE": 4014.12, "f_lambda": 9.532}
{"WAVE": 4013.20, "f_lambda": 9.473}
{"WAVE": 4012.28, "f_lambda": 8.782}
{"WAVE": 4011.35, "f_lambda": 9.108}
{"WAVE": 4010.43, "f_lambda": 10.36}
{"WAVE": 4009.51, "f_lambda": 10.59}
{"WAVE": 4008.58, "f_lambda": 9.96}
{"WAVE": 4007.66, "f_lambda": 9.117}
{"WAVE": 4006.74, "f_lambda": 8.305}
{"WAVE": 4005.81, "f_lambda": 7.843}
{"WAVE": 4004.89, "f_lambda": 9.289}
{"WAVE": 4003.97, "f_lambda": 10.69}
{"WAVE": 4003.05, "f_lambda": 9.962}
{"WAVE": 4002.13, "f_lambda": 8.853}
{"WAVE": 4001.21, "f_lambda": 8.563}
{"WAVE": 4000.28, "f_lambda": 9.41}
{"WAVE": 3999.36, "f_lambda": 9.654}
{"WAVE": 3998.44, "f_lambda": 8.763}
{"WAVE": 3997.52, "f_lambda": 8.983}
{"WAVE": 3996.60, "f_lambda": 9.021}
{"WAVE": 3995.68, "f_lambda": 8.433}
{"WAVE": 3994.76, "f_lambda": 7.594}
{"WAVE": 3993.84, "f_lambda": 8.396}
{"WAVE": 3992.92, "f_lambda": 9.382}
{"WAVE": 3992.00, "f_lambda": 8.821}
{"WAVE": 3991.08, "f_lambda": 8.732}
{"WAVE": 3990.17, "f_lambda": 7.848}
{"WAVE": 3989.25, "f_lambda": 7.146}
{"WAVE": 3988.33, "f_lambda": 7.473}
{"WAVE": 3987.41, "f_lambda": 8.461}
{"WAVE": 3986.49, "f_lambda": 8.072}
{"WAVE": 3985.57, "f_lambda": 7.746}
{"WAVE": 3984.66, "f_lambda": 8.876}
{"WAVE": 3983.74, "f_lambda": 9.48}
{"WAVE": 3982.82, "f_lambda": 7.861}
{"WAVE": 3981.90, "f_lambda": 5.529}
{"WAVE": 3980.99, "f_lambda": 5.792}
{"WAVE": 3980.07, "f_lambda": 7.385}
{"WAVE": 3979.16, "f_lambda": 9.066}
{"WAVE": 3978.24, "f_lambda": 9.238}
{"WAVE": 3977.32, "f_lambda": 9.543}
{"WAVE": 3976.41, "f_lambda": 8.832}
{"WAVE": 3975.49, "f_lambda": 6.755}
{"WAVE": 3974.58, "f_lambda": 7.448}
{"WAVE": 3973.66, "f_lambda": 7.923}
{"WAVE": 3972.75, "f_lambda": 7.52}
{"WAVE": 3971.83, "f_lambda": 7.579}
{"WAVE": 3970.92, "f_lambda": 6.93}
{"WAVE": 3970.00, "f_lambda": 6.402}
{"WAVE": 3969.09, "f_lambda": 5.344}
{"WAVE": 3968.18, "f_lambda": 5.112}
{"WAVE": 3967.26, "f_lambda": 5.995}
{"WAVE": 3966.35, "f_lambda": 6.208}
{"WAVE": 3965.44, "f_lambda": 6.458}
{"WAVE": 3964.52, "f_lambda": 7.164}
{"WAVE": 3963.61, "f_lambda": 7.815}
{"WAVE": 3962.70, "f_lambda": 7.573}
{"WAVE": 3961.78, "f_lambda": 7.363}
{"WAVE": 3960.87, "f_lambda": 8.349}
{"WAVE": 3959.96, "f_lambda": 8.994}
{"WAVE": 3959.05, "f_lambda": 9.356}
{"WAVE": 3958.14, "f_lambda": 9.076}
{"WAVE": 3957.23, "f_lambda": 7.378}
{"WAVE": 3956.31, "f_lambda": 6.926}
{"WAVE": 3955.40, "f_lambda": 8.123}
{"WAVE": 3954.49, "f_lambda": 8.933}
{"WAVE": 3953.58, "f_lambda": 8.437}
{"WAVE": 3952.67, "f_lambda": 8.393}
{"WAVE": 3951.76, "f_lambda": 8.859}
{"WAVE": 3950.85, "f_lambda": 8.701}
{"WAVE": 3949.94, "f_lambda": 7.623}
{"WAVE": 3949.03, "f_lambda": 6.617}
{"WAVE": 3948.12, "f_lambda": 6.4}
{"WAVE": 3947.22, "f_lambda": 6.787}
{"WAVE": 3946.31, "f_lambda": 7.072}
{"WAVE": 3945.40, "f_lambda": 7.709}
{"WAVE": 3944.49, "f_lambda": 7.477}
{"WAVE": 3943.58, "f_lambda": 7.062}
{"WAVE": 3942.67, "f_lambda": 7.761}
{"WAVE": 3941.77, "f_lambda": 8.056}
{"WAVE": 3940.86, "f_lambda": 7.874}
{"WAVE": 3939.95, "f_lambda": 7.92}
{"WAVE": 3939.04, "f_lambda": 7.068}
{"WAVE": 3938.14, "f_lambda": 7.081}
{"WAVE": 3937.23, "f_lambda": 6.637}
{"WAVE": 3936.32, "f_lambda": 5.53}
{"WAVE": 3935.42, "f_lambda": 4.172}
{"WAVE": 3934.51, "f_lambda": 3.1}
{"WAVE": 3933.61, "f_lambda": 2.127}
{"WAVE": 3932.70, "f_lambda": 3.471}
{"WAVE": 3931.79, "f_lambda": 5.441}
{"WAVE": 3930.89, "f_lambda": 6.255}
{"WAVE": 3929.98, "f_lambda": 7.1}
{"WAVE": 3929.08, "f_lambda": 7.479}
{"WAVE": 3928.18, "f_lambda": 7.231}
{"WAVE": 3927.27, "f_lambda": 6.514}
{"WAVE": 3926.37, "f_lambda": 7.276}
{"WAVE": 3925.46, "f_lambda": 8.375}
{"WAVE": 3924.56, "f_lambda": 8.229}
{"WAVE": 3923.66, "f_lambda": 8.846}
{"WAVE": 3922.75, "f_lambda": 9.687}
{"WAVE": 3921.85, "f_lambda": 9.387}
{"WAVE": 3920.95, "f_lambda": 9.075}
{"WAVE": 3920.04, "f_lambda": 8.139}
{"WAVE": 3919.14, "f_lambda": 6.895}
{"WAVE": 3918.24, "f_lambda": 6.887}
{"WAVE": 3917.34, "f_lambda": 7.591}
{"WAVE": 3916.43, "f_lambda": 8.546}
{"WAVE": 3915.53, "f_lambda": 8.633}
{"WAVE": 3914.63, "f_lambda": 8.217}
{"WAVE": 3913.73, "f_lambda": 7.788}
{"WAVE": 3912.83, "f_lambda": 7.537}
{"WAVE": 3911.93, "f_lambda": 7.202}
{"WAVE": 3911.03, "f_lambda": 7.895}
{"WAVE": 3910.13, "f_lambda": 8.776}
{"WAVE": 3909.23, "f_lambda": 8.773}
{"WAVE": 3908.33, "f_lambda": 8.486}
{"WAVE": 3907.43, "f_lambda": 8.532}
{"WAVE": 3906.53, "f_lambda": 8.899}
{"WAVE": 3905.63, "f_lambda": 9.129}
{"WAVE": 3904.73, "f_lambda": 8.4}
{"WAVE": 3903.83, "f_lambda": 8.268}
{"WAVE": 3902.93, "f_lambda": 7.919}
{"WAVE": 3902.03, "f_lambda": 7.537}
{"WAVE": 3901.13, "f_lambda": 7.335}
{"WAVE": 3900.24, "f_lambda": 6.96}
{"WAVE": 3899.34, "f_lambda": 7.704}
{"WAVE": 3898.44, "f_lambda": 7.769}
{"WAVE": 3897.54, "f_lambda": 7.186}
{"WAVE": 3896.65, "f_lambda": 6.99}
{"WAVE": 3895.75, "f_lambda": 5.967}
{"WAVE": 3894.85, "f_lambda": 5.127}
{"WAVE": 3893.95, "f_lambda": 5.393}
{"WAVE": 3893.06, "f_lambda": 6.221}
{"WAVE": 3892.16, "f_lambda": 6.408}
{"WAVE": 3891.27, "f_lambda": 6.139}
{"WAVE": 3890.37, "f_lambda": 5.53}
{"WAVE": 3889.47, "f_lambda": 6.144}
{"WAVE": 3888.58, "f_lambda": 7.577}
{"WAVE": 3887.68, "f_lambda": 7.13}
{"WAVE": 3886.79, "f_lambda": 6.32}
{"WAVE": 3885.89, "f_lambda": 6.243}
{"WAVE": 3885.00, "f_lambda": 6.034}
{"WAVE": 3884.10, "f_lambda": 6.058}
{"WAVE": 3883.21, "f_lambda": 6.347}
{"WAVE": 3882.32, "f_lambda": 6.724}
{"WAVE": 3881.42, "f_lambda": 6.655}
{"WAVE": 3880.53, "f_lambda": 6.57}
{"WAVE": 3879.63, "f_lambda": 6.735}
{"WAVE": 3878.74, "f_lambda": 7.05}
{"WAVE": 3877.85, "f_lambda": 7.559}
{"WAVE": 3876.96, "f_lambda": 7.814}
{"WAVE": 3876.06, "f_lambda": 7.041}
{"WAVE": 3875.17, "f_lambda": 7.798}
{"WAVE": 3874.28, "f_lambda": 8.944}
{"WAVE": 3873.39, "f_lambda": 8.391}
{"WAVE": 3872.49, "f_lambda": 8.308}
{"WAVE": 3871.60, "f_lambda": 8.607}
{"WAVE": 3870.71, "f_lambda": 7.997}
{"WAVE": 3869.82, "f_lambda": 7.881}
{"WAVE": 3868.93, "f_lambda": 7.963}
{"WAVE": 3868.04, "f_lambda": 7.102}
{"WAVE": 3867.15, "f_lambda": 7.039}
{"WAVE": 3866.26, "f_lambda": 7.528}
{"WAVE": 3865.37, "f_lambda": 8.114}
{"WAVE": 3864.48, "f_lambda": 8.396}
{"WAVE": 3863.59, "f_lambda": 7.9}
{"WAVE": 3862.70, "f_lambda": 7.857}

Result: 1.3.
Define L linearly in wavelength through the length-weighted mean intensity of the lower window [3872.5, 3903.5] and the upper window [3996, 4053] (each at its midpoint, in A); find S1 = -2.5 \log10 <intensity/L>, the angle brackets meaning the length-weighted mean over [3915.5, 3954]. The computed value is 0.08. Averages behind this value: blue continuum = 6.89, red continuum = 9.41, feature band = 7.18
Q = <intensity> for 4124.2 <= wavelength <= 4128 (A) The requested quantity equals 7.77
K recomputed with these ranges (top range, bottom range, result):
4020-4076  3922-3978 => 1.36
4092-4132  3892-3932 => 1.17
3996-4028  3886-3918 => 1.32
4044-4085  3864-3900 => 1.46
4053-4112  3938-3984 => 1.22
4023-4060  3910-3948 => 1.39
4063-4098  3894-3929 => 1.24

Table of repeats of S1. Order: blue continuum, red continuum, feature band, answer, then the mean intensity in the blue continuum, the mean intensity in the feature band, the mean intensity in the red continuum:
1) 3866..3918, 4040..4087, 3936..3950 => 0.116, 7.38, 7.17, 9.39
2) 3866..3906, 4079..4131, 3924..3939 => 0.214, 7.14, 6.05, 8.29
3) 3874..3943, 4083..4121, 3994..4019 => -0.203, 7.15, 9.25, 8.17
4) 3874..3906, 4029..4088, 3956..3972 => 0.111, 6.95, 7.22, 9.34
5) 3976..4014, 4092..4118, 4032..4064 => -0.128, 8.7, 9.39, 7.97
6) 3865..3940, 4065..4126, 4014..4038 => -0.149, 7.21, 9.27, 8.58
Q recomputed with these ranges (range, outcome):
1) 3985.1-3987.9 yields 8.1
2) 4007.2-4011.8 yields 9.84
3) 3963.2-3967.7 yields 6.72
